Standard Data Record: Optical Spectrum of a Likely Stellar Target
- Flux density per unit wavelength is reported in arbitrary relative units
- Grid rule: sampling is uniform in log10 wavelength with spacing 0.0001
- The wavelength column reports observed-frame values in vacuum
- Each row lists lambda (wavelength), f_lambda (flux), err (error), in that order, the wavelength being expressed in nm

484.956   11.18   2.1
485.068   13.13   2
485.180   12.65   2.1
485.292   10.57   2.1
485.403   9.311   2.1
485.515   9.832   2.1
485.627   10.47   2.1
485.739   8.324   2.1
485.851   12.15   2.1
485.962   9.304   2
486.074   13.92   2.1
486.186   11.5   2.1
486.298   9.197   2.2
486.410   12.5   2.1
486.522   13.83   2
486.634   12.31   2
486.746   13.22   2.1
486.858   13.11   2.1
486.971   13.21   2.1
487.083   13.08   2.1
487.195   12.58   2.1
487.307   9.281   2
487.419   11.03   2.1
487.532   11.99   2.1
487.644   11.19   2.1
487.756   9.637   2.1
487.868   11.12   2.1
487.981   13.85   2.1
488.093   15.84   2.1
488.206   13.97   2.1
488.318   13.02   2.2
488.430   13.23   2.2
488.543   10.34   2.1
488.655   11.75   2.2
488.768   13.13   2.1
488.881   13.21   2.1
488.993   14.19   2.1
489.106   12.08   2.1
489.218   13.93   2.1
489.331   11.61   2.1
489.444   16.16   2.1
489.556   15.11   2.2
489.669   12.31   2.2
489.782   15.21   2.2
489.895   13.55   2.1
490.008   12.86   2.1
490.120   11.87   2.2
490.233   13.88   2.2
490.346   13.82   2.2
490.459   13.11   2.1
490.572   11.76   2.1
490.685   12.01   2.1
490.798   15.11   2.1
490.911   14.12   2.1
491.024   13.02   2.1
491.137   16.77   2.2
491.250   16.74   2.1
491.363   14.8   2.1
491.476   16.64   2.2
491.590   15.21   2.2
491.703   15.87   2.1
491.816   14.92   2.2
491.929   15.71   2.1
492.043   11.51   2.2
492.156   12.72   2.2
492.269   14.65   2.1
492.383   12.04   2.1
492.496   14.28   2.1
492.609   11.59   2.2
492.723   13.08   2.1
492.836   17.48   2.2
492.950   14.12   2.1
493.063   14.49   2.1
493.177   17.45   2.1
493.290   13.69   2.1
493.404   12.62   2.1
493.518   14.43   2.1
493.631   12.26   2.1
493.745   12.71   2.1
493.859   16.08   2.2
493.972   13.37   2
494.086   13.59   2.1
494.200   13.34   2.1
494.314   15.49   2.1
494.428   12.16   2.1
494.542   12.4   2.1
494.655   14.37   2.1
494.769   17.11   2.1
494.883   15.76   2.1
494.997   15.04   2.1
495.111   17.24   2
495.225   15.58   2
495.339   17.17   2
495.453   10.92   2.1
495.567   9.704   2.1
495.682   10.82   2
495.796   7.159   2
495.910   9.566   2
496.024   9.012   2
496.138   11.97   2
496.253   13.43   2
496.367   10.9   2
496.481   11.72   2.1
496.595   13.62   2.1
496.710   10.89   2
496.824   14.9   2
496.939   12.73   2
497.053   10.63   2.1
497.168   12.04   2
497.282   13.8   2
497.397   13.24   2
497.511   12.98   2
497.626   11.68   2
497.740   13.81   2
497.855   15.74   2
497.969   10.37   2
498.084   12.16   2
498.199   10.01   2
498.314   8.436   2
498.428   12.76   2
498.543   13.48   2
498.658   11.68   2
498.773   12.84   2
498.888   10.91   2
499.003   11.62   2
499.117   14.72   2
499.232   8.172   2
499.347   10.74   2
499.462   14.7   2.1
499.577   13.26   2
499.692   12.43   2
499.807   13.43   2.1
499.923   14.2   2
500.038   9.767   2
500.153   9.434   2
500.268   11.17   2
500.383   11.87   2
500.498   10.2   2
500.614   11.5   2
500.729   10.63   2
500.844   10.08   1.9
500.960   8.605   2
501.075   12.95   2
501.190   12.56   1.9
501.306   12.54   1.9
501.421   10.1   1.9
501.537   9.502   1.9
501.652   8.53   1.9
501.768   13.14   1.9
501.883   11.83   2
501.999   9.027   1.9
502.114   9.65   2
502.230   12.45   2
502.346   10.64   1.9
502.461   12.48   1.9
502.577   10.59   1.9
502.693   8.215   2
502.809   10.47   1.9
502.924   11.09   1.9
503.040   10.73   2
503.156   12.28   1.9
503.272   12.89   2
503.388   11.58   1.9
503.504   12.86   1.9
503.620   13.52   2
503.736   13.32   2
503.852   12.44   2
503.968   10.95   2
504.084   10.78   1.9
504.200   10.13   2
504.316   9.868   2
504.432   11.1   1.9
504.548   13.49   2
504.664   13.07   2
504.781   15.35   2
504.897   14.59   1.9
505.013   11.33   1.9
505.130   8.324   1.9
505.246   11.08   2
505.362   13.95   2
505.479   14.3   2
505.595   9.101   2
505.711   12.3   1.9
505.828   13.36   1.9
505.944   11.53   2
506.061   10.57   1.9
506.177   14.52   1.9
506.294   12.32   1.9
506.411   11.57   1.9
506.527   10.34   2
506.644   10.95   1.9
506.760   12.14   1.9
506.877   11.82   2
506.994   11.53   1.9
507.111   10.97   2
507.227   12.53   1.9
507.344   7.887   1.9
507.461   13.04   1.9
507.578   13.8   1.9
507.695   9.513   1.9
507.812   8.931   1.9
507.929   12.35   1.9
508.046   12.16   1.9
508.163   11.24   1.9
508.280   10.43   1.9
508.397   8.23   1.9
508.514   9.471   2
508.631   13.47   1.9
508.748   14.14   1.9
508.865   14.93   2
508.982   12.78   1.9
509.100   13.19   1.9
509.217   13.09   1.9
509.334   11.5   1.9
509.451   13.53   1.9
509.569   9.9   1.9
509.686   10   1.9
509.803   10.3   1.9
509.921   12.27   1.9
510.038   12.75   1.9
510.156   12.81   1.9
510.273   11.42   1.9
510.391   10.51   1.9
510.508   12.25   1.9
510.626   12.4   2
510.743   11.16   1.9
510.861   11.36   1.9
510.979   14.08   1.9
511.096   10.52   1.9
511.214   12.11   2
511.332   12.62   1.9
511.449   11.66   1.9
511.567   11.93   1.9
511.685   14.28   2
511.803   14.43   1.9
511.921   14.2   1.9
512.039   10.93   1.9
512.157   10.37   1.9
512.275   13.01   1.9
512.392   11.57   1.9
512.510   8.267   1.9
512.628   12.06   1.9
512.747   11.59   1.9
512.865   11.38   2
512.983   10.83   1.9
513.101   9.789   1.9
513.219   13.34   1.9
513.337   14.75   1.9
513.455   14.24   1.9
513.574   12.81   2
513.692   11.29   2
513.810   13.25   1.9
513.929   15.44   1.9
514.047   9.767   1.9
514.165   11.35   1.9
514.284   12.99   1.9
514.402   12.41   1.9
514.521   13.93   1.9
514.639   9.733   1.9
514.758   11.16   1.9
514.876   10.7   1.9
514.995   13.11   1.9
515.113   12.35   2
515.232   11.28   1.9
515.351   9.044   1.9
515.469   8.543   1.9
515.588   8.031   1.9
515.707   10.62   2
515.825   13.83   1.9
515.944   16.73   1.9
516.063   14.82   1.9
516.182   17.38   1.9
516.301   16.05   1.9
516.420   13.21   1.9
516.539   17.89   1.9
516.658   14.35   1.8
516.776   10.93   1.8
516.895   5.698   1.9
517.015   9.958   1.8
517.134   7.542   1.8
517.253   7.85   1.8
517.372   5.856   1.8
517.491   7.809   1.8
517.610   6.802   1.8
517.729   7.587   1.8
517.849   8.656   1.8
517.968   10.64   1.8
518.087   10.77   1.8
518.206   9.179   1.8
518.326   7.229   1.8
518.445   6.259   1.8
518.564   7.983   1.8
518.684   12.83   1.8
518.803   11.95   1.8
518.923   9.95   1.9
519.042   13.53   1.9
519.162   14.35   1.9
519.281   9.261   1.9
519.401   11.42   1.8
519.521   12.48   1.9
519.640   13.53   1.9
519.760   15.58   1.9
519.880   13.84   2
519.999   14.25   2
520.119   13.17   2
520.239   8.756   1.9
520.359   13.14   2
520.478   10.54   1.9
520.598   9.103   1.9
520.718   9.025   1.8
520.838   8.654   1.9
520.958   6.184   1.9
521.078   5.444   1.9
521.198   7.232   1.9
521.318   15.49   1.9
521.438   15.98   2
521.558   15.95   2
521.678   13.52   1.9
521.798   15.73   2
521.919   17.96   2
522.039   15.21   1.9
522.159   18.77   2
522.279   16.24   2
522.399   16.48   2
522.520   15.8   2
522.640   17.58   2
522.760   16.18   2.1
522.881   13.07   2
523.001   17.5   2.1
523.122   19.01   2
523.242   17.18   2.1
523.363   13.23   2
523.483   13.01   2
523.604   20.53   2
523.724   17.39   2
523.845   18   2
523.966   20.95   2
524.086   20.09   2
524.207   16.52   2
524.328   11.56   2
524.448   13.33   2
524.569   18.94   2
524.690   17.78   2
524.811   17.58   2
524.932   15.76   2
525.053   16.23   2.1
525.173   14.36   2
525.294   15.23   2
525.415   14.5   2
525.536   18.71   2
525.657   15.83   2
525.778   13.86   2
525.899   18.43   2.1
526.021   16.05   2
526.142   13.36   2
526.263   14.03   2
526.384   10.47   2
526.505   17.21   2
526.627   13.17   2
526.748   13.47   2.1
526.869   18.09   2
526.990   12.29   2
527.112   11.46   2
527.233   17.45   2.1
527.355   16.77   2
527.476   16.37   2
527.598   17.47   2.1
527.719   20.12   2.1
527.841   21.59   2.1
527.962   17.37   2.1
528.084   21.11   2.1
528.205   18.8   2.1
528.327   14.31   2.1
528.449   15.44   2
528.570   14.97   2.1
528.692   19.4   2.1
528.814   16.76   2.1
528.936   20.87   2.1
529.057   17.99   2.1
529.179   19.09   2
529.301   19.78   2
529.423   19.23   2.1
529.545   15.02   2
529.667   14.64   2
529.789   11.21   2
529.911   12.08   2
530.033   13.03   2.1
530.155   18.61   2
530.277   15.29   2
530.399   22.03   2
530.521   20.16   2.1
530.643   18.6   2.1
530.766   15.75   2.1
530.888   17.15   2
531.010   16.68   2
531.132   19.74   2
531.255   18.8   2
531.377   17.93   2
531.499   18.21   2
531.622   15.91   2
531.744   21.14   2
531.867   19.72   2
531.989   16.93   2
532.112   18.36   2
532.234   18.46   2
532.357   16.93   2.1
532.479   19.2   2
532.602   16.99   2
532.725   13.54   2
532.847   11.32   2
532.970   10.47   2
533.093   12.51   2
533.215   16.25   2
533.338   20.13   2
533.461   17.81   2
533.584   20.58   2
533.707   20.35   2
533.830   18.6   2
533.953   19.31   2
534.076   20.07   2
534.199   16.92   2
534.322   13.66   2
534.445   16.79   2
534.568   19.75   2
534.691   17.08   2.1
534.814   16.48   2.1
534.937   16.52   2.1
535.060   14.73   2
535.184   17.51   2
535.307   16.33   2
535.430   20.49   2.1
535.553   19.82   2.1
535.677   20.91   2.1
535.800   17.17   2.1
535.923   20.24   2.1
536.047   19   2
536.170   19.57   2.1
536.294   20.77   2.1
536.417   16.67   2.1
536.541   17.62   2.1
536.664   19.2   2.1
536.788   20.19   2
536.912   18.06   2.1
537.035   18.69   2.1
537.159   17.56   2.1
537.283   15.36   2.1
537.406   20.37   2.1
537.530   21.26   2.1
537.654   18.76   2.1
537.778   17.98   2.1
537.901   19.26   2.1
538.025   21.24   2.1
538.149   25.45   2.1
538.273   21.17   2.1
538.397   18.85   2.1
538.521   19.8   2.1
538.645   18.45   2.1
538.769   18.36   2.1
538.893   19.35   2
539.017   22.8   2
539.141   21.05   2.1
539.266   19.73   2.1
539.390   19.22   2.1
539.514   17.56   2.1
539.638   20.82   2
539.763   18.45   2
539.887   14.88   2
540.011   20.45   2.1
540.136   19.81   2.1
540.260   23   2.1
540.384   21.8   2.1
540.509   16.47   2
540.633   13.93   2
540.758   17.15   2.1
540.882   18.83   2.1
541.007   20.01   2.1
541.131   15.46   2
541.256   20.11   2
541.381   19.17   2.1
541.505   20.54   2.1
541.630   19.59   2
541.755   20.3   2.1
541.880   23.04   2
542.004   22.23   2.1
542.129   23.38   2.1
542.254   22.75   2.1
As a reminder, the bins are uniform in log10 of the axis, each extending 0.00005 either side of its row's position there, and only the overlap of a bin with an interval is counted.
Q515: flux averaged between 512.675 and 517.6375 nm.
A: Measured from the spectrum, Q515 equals 11.7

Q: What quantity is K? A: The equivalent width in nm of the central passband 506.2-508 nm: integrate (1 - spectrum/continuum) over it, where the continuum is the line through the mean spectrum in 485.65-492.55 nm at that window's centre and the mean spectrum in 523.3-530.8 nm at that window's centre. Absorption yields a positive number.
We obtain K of 0.41 nm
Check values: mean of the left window 13.1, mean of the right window 16.5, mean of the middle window 11.4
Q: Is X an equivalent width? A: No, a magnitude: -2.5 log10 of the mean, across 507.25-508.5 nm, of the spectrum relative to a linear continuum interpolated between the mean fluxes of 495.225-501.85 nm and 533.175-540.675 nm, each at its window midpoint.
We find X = 0.244 mag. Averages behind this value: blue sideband 11.7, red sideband 18.9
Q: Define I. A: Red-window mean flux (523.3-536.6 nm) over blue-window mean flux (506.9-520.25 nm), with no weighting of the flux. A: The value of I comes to 1.5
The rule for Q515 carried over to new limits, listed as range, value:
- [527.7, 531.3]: 17.5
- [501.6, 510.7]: 11.7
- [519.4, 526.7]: 14.7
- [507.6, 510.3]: 11.7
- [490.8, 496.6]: 13.7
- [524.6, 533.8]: 16.7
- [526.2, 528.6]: 16.1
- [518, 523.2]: 12.7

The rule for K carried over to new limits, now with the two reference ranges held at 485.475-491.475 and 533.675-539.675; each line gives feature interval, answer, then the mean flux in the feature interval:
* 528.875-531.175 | 0.11 nm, 17.2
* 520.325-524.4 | 0.58 nm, 14.7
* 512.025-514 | 0.48 nm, 12.1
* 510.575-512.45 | 0.41 nm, 12.3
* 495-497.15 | 0.24 nm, 12.2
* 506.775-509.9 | 0.76 nm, 11.6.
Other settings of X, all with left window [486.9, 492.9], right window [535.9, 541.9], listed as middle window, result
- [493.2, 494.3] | 0.010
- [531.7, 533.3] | 0.139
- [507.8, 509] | 0.313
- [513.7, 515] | 0.328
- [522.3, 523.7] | 0.067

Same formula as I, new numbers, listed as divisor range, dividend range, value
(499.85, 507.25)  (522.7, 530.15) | 1.42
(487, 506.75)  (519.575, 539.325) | 1.34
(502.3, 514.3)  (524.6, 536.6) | 1.44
